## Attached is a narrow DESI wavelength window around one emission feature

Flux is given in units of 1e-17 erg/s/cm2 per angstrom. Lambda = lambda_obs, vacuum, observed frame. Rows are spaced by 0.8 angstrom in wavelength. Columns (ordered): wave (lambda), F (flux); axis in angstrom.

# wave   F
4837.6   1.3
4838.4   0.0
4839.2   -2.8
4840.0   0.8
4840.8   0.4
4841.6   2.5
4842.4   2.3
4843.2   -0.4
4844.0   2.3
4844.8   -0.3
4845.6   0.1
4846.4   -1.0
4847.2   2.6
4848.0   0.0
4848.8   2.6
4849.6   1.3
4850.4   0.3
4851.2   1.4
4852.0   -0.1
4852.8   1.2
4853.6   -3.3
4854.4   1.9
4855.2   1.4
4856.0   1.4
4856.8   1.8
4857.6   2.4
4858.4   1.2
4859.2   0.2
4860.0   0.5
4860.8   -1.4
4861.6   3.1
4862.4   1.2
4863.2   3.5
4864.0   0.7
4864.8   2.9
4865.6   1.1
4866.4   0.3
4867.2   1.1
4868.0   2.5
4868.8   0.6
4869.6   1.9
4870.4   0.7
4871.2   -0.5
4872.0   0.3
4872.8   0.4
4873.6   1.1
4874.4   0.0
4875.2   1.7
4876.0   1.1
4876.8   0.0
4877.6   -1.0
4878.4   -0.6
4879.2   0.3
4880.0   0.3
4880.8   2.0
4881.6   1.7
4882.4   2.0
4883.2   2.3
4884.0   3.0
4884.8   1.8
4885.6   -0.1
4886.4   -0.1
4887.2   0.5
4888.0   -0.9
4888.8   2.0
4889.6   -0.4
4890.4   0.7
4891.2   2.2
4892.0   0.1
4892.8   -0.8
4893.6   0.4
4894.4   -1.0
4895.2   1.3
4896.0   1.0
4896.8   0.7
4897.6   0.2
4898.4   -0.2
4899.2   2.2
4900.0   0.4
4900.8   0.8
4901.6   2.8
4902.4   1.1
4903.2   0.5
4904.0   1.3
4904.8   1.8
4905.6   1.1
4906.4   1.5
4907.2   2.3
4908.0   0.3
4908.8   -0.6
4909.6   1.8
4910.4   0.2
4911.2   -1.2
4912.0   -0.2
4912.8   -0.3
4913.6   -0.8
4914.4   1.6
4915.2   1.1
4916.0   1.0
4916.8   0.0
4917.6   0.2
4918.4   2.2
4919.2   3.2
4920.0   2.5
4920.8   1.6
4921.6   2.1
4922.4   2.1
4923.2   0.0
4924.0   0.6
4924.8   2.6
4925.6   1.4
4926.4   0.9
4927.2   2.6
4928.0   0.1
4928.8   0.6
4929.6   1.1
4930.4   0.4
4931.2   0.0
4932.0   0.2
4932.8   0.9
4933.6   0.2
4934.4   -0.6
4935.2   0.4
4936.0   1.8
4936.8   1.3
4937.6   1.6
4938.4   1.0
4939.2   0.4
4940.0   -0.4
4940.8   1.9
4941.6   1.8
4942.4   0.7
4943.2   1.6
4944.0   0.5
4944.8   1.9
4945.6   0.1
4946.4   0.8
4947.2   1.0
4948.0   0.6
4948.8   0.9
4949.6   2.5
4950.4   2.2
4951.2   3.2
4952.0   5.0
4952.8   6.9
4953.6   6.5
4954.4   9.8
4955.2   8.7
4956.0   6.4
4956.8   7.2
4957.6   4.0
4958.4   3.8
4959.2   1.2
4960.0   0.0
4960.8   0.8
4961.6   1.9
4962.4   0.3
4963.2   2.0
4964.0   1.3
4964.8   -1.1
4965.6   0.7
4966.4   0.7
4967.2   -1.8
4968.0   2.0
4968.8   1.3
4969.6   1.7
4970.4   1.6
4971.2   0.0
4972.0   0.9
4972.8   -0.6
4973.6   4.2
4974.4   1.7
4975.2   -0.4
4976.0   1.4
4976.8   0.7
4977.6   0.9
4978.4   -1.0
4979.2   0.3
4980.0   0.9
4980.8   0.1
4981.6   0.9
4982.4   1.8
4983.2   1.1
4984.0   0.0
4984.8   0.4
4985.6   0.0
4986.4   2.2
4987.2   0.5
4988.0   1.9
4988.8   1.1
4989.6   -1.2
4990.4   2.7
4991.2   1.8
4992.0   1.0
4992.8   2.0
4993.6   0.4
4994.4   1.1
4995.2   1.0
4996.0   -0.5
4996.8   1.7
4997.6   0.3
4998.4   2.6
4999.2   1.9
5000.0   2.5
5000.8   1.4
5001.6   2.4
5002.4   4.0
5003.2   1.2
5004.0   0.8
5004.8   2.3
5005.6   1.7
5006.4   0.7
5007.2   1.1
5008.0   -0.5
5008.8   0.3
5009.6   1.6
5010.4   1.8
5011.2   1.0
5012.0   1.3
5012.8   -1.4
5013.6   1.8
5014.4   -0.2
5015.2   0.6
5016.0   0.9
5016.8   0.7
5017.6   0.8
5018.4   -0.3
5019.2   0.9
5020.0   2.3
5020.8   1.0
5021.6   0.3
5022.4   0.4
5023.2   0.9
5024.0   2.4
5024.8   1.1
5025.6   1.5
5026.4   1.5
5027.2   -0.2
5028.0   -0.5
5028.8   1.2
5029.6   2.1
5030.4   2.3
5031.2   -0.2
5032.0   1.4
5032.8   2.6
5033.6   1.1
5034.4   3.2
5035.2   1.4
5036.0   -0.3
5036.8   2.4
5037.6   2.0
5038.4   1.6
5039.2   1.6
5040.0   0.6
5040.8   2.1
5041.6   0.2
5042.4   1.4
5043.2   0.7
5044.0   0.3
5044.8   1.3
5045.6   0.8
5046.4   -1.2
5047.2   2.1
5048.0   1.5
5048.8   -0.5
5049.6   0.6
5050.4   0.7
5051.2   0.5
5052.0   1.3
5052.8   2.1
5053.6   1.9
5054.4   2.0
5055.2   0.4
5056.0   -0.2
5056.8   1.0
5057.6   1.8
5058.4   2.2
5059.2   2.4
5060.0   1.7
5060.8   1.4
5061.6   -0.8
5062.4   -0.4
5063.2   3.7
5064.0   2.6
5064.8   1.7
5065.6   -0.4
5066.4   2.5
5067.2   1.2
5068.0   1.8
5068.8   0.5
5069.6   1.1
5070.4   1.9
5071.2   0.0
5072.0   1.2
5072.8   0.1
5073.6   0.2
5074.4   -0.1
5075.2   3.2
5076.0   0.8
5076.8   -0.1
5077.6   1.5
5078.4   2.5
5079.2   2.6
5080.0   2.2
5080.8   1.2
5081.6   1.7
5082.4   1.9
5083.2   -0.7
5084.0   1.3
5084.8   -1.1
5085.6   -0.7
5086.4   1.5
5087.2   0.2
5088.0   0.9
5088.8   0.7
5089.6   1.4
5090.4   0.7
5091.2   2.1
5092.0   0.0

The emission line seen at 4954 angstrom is [O II]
